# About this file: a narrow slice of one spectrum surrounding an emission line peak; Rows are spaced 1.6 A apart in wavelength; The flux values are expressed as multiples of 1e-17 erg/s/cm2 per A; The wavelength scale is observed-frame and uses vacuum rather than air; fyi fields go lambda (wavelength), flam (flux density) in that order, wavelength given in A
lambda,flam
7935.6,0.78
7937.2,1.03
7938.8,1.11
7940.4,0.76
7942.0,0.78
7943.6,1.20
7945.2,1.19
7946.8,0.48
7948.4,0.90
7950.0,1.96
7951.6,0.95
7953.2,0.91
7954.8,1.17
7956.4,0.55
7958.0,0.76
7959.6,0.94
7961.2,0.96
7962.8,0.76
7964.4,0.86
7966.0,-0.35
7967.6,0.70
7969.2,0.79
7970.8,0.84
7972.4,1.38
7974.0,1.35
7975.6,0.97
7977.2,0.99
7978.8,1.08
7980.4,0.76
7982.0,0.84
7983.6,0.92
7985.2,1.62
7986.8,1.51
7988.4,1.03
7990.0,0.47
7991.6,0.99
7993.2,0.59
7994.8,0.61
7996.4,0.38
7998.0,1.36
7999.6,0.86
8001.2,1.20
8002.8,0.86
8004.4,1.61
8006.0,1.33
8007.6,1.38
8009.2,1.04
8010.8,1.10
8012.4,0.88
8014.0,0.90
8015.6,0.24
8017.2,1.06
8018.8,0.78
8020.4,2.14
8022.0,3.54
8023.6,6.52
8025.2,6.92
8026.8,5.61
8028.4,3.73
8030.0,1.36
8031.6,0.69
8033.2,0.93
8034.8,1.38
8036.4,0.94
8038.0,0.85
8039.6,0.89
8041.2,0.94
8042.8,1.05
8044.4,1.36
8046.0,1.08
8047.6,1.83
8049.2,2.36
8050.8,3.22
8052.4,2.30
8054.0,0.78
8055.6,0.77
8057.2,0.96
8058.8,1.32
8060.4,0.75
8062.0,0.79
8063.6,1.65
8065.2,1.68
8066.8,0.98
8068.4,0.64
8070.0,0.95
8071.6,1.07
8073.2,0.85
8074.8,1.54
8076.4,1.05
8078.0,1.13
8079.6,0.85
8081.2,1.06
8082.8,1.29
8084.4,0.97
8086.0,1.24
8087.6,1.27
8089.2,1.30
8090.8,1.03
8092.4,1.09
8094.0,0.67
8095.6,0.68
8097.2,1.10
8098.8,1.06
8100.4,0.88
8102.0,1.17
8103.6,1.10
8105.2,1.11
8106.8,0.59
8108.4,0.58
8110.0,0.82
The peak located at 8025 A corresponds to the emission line Halpha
